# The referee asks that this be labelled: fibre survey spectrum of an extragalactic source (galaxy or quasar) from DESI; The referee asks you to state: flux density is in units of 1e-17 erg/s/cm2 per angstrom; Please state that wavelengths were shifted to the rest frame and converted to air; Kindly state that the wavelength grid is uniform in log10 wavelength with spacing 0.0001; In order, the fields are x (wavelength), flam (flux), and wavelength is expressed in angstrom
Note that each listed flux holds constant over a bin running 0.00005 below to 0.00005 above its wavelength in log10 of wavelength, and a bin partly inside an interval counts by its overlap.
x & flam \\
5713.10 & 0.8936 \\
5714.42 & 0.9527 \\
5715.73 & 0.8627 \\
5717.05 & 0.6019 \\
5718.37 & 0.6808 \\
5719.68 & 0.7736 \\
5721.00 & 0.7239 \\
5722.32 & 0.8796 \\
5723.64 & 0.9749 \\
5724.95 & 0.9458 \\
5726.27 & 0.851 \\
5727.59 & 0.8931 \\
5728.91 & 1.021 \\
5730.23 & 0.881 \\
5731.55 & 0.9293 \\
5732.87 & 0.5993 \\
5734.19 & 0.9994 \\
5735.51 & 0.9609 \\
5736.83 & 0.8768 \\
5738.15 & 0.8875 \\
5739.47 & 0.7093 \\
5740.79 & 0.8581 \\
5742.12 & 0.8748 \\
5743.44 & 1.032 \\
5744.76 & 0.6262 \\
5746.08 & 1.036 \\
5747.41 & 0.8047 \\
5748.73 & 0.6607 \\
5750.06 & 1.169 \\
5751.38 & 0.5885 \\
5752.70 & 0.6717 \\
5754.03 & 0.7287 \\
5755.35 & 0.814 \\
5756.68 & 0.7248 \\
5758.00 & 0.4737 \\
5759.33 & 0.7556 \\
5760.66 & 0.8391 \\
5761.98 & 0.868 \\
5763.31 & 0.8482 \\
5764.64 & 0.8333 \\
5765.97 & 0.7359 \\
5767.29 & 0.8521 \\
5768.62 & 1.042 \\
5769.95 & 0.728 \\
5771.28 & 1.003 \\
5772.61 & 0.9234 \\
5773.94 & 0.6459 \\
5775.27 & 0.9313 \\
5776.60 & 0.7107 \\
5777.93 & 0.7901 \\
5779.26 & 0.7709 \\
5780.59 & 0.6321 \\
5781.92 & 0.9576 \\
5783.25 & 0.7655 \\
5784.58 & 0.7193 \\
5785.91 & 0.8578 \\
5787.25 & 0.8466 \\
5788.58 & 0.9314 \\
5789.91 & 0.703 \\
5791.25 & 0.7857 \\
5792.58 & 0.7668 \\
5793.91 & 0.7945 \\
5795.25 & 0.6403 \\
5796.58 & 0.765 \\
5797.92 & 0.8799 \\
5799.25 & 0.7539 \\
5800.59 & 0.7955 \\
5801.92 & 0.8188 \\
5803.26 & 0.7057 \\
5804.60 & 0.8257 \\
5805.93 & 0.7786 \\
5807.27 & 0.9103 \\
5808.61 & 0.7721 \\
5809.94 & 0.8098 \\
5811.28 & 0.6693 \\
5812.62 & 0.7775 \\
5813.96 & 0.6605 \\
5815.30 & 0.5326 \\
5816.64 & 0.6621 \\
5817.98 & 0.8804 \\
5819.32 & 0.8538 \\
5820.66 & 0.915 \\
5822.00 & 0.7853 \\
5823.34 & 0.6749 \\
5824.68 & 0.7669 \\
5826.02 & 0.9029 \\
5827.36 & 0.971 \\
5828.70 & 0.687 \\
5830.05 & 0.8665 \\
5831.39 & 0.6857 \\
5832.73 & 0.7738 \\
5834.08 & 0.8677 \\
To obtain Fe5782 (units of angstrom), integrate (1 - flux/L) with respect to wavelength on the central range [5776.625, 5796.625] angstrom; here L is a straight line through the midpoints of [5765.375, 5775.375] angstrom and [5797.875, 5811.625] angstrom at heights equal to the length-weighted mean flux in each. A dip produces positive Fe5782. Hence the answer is 1.1 angstrom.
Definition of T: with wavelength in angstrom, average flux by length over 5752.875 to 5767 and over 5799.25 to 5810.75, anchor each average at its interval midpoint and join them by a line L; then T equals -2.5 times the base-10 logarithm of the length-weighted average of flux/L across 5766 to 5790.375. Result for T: -0.06 mag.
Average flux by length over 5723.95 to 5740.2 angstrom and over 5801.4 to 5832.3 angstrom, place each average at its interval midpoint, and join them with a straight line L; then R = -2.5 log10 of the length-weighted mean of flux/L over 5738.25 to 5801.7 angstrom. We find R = 0.04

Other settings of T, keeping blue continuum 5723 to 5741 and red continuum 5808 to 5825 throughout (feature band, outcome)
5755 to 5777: 0.03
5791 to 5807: 0.00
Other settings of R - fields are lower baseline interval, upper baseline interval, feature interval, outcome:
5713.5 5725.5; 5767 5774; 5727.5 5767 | 0.04 mag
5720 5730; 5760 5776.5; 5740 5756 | 0.06 mag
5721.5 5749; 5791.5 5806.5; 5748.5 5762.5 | 0.12 mag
